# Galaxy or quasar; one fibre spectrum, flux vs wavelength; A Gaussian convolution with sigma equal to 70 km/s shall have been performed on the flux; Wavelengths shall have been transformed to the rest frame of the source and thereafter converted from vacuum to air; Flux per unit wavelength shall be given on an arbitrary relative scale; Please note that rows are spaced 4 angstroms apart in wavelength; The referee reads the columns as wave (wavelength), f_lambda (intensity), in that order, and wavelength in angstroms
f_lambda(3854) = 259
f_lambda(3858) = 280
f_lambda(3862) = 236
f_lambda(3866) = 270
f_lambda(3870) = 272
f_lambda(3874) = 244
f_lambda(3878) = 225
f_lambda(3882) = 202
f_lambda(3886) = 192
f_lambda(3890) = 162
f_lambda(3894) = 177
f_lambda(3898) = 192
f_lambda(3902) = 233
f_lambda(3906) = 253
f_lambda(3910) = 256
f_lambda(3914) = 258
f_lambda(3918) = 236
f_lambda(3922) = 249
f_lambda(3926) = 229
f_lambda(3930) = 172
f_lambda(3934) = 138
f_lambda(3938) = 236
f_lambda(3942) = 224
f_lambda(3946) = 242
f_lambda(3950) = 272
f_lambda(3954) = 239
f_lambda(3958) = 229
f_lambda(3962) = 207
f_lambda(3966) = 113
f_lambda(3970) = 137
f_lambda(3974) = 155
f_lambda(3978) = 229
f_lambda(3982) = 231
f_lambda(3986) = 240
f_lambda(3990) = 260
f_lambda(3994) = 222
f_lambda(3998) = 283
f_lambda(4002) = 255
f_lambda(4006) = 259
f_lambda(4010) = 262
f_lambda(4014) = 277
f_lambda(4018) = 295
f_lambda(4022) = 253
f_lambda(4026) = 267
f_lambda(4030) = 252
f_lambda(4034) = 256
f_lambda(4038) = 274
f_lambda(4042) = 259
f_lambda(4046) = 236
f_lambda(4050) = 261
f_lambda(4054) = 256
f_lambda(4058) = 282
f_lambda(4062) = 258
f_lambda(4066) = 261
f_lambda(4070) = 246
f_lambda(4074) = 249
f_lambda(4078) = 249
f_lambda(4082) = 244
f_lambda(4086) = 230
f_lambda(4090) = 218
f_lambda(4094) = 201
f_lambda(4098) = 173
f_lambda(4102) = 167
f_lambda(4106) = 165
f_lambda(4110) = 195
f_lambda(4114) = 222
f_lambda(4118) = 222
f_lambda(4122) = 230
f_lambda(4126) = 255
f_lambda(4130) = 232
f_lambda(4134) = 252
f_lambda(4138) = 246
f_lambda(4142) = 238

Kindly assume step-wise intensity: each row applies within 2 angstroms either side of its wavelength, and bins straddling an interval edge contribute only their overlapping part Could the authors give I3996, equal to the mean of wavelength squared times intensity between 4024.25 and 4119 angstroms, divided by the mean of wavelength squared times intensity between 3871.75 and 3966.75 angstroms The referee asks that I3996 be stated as 1.2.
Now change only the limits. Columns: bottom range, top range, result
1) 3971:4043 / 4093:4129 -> 0.86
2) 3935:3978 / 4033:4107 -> 1.22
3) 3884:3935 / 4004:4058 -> 1.31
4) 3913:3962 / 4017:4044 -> 1.23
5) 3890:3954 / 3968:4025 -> 1.12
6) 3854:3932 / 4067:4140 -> 1.08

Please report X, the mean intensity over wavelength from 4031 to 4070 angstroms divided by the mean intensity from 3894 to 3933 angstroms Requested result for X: 1.15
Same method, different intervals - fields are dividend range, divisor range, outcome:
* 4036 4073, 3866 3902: 1.22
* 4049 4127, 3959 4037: 0.97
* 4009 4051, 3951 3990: 1.30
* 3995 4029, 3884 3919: 1.23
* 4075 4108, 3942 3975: 1.03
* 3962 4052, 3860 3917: 1.05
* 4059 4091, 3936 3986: 1.17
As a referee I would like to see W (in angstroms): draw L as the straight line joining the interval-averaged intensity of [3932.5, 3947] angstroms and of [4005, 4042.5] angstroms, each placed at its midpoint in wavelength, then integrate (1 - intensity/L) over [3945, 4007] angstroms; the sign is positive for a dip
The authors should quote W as 3.1 angstroms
